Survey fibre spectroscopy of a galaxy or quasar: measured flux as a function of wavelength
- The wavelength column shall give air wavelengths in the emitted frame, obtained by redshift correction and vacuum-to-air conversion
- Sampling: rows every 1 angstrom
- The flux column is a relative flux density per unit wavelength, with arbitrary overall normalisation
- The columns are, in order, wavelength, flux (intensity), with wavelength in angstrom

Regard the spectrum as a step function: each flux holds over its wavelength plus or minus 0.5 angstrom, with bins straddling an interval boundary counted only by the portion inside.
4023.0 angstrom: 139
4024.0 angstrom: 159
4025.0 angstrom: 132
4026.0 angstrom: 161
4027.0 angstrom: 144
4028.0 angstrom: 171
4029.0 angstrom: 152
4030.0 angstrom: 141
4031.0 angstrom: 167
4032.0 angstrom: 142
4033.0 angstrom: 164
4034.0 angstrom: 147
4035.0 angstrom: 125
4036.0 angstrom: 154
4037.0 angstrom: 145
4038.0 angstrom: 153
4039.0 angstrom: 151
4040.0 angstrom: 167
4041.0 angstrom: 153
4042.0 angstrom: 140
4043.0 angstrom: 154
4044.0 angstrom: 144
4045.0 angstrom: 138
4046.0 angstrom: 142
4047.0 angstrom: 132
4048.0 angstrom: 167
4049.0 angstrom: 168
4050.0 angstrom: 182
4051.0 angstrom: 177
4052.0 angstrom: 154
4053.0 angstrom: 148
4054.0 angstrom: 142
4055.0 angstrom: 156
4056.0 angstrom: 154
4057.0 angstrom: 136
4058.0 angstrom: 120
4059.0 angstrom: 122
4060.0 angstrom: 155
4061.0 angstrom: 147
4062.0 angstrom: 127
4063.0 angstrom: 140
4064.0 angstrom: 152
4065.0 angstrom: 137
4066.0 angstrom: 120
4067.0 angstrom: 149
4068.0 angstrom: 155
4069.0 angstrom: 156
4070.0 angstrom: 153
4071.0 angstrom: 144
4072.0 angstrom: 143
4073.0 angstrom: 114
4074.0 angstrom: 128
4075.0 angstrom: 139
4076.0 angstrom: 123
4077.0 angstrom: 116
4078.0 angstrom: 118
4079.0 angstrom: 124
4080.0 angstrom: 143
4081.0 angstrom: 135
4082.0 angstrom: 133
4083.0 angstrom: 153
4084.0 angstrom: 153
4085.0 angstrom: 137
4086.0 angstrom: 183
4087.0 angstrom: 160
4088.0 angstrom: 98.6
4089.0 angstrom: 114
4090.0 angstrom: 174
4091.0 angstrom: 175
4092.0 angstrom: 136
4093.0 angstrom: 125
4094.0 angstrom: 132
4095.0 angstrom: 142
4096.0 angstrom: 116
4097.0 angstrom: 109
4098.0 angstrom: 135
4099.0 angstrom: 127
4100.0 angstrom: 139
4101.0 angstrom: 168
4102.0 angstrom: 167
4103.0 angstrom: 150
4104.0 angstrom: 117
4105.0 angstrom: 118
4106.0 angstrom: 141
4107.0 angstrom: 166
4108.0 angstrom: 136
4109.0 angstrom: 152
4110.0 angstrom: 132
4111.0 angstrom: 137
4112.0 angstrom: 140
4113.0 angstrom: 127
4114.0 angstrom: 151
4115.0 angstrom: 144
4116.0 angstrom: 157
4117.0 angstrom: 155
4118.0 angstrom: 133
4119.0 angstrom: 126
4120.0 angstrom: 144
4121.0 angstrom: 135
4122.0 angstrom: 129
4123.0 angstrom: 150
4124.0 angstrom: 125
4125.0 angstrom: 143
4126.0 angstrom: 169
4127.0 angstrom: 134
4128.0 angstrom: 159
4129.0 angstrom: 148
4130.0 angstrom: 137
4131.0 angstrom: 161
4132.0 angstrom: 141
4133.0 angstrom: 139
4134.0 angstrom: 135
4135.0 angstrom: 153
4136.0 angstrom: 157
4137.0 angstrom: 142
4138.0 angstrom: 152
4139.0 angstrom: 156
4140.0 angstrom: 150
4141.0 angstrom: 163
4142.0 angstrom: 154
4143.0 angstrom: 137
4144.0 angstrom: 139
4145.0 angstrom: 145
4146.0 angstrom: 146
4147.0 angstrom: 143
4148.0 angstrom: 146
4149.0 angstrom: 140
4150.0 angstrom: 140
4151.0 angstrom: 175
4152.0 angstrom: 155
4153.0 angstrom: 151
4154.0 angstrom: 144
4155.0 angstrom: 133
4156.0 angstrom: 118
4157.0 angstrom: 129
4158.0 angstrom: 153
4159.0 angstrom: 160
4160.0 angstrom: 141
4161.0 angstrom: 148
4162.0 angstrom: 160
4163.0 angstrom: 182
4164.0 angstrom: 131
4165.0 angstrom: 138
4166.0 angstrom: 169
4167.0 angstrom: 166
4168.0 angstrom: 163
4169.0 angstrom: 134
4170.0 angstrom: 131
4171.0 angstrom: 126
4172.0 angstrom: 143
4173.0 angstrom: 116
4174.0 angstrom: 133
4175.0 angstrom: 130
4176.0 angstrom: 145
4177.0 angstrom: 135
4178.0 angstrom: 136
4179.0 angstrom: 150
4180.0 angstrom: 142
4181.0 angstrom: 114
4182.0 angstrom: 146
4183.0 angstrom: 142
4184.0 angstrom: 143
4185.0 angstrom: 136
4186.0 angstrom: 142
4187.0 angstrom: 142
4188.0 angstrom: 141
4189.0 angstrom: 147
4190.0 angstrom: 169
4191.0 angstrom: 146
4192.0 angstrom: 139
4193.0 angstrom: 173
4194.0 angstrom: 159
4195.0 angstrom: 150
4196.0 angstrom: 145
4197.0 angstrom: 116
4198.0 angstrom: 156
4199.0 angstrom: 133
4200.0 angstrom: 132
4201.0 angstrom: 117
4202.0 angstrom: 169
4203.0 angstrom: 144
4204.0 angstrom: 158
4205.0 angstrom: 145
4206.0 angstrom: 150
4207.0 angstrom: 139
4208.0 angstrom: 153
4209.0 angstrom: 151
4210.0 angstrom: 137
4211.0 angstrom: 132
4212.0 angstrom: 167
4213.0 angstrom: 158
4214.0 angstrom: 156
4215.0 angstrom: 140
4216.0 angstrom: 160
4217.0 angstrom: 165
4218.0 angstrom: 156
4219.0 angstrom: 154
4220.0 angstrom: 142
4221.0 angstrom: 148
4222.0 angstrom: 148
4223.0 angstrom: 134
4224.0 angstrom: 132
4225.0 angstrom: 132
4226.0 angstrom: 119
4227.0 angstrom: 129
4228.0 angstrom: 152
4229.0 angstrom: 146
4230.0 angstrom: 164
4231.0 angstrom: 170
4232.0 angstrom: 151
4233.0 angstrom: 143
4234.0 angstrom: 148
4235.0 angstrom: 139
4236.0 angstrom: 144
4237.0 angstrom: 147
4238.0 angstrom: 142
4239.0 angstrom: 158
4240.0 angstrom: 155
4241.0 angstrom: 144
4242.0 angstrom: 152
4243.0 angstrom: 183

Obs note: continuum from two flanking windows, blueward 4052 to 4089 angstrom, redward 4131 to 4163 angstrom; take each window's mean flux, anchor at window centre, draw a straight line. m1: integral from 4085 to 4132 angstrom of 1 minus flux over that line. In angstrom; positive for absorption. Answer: 0.5 angstrom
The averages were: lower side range 139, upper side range 147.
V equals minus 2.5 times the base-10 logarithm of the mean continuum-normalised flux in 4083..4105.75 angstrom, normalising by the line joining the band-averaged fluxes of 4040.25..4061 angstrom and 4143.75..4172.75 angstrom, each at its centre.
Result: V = 0.06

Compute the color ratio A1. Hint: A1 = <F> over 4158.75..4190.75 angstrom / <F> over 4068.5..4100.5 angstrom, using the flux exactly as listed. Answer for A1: 1.05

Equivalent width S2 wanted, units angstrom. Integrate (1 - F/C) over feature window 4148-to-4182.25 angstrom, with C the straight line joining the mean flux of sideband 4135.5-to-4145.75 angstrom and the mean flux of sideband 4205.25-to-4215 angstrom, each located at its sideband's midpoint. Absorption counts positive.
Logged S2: 1.3 angstrom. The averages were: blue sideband 149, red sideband 149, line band 143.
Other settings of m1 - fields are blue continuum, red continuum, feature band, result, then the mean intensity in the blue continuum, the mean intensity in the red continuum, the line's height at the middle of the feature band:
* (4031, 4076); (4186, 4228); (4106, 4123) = 0.5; 146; 146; 146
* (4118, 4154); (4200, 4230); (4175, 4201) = 0.6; 146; 146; 146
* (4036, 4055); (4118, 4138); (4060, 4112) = 3.3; 153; 143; 148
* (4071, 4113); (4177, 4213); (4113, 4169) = -2.3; 138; 145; 141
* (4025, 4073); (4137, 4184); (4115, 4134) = 0.3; 148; 145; 146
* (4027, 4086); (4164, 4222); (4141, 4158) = 0.1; 145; 145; 145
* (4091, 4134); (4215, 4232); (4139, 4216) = -0.5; 141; 147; 144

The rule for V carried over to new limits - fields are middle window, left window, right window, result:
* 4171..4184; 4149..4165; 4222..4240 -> 0.08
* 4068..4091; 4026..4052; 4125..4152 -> 0.09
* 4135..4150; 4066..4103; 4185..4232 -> -0.04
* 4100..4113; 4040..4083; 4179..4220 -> 0.01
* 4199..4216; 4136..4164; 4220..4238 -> -0.01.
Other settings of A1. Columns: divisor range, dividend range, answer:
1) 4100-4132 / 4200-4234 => 1.03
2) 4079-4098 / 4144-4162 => 1.04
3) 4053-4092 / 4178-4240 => 1.04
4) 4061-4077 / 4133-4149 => 1.07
